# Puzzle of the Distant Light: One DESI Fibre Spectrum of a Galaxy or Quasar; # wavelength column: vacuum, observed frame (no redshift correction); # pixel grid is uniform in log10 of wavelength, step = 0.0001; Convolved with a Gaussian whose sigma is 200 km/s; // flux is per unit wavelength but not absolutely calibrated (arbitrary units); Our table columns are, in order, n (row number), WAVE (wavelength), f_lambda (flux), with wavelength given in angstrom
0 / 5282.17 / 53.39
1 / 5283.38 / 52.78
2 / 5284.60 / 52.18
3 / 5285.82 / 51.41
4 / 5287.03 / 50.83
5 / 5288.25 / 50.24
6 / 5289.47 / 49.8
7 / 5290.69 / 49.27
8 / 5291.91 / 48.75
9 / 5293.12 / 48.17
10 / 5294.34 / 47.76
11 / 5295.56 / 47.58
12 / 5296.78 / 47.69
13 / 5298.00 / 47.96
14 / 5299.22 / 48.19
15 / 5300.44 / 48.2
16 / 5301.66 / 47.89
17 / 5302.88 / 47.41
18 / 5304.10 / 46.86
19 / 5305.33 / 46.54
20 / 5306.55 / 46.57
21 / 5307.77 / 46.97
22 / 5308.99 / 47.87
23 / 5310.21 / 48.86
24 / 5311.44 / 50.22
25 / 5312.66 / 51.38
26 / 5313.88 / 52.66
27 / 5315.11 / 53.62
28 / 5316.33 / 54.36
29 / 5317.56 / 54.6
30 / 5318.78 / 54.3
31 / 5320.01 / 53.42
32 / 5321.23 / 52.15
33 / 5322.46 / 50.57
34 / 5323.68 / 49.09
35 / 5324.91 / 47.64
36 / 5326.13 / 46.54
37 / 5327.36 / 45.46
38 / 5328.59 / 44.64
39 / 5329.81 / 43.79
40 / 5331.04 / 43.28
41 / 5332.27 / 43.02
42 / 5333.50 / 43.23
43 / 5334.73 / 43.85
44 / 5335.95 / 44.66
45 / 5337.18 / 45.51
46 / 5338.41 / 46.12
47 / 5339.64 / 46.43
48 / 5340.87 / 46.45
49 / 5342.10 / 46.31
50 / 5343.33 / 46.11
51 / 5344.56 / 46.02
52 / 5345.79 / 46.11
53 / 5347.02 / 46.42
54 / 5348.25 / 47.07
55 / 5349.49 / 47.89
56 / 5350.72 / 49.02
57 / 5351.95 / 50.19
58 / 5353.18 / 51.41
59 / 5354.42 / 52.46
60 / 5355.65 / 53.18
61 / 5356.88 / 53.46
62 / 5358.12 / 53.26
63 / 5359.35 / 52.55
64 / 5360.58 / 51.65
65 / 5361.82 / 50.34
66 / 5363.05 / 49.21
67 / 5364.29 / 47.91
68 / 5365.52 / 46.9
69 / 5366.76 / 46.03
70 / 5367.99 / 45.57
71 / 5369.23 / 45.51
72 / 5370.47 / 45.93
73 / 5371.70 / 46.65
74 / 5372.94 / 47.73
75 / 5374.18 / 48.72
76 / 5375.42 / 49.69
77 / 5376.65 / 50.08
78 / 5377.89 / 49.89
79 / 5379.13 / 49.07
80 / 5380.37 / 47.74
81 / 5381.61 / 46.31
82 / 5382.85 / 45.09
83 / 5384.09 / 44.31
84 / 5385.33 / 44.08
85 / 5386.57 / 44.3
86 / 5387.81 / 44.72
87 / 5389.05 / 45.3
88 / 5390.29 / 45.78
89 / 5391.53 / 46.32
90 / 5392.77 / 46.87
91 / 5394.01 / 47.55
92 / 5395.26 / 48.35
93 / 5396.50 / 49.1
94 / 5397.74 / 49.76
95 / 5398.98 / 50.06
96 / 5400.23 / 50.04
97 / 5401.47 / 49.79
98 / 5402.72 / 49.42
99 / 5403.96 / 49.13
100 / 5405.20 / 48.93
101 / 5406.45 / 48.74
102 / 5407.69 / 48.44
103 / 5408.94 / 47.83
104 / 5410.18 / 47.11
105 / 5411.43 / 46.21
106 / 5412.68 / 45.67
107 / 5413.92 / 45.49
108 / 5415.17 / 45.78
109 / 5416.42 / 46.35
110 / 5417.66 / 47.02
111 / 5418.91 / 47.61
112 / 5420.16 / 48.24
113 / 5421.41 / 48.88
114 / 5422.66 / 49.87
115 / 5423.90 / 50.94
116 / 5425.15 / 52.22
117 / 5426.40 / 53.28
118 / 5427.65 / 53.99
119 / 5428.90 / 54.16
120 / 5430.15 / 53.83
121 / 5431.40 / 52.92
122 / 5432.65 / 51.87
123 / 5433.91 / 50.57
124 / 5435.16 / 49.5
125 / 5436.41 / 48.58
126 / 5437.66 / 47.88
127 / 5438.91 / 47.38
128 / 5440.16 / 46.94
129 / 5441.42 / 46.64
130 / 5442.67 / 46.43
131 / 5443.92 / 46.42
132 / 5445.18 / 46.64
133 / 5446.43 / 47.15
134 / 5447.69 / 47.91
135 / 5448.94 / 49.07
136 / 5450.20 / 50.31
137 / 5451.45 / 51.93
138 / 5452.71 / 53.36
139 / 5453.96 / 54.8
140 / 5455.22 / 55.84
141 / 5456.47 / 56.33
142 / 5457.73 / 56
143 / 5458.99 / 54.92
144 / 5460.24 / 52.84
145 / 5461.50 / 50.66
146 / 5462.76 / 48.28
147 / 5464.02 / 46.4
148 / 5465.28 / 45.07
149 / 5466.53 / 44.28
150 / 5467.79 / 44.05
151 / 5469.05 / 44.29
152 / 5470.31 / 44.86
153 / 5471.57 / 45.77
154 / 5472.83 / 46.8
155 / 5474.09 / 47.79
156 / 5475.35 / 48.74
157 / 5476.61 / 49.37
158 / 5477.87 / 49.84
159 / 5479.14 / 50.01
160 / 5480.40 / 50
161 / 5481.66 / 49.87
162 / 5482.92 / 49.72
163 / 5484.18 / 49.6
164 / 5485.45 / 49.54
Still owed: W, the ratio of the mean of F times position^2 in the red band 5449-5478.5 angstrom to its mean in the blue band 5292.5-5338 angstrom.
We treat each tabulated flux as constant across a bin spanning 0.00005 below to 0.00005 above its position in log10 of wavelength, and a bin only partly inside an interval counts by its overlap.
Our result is 1.1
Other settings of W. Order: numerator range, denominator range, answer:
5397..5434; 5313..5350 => 1.07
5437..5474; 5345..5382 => 1.03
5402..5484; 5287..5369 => 1.06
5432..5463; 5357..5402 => 1.08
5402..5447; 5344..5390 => 1.04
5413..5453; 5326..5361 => 1.07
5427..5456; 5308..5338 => 1.08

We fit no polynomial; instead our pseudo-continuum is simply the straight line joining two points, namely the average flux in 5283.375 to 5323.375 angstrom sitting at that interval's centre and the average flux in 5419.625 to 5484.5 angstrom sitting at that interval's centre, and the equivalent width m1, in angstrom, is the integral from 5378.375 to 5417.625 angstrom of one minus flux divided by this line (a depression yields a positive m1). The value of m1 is 2.0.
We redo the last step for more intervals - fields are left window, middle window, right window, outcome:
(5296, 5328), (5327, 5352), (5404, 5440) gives 1.88 angstrom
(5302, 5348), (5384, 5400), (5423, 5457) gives 0.85 angstrom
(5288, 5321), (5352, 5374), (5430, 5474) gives 0.01 angstrom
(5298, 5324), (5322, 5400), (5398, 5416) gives 2.48 angstrom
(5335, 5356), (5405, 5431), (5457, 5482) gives -0.53 angstrom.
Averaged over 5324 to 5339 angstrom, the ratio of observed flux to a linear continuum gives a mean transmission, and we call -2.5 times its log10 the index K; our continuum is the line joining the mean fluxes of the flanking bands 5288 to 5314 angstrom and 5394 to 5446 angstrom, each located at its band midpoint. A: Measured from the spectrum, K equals 0.08 mag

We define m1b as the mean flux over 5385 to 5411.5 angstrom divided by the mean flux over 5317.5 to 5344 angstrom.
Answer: 1.0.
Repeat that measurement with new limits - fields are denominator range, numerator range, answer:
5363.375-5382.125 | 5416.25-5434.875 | 1.07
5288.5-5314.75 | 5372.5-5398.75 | 0.97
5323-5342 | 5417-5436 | 1.12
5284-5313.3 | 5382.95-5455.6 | 1.00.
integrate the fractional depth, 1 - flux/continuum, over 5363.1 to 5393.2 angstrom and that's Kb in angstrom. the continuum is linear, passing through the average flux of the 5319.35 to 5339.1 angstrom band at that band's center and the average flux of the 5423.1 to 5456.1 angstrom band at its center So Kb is 0.93 angstrom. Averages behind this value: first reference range 46.5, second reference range 50.5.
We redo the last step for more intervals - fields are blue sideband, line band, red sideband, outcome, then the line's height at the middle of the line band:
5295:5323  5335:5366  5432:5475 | 0.6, 49.6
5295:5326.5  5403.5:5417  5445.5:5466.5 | 0.9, 50.6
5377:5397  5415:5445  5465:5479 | -1.9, 46.6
